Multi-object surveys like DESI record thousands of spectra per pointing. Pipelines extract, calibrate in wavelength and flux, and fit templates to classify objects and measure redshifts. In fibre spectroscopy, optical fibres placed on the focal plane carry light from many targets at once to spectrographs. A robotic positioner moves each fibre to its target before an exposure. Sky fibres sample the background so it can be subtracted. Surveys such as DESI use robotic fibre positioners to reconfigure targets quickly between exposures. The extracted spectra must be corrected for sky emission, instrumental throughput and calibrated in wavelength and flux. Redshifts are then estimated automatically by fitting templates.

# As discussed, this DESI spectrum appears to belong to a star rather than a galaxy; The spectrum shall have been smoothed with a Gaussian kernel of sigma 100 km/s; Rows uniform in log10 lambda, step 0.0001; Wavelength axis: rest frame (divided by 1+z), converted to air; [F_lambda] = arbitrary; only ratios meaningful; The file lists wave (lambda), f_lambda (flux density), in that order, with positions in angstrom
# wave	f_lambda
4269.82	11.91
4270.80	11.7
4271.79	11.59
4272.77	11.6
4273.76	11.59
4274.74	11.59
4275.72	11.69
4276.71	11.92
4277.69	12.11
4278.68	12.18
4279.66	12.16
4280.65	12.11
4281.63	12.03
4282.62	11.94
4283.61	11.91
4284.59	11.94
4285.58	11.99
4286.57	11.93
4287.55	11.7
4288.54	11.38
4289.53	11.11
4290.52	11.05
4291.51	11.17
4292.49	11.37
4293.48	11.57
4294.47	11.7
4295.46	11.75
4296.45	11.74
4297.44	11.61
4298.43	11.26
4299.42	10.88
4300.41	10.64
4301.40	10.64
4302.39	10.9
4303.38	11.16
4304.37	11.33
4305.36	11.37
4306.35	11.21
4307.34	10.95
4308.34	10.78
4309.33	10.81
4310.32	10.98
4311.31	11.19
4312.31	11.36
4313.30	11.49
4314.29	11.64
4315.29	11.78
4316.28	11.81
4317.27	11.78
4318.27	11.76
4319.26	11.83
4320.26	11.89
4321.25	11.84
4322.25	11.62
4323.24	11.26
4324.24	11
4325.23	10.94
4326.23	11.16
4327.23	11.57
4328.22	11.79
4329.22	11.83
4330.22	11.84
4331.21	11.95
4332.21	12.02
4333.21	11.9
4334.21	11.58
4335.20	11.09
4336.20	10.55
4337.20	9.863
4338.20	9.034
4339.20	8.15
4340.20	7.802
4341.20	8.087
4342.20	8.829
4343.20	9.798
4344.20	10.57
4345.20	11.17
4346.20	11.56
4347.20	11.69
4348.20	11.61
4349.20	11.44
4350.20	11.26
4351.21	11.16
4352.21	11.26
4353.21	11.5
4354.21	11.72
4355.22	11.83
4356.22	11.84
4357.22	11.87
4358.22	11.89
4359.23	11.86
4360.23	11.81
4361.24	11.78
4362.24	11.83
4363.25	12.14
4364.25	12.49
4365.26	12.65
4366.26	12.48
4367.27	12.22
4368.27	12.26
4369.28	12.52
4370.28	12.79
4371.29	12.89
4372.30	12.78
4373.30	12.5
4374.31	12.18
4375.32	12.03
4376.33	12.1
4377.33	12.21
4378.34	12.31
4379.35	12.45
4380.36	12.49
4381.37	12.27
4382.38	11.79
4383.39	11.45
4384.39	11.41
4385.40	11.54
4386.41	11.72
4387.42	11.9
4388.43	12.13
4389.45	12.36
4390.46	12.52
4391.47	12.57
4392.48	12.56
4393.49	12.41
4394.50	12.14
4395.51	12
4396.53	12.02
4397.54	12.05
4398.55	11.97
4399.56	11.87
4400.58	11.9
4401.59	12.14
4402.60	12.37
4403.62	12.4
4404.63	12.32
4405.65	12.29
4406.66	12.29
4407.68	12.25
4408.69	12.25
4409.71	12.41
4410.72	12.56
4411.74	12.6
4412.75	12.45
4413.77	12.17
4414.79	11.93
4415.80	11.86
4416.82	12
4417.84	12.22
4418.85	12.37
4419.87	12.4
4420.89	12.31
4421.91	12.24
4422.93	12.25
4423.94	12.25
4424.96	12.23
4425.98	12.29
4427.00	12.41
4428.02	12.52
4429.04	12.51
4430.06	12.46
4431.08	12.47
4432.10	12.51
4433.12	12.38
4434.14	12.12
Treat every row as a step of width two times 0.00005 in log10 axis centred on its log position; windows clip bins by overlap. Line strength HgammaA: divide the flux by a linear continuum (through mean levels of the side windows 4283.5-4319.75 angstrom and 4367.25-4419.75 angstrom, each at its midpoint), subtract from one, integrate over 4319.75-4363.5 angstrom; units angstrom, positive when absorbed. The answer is 2.4 angstrom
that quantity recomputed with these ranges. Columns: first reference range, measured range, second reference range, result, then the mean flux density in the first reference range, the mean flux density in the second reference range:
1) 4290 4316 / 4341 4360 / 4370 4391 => 1.06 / 11.2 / 12.2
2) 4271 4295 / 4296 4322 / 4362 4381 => 1.27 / 11.7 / 12.4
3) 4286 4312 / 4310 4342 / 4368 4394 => 1.40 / 11.2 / 12.2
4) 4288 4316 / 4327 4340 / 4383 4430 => 0.68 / 11.2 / 12.2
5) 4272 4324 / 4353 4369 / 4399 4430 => -0.14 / 11.5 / 12.3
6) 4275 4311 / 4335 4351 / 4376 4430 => 2.23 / 11.5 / 12.2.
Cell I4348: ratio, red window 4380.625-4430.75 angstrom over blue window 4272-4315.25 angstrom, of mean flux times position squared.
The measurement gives 1.12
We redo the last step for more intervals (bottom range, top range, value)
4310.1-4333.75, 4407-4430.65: 1.11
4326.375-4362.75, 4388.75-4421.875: 1.14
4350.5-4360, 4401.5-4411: 1.08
